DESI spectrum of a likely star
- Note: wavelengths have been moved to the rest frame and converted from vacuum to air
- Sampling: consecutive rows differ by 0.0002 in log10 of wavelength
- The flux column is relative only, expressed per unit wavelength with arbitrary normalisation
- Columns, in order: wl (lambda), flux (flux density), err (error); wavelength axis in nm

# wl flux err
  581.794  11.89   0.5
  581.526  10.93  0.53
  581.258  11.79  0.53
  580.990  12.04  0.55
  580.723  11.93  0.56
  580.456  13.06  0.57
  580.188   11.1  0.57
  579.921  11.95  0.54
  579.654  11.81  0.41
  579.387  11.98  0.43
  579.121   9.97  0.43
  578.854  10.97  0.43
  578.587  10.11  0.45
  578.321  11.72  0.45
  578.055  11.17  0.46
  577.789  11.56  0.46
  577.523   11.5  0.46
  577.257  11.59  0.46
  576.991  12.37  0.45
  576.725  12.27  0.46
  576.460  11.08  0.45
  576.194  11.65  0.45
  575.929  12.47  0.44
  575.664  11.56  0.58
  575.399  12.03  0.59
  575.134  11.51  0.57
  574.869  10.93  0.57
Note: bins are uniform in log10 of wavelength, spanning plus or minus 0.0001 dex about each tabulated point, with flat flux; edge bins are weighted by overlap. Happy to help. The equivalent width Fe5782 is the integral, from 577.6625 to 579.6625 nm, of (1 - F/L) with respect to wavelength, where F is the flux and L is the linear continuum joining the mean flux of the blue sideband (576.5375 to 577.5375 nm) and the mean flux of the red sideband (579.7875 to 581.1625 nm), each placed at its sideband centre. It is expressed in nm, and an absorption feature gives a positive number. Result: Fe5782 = 0.14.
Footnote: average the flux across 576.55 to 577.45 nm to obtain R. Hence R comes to 12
